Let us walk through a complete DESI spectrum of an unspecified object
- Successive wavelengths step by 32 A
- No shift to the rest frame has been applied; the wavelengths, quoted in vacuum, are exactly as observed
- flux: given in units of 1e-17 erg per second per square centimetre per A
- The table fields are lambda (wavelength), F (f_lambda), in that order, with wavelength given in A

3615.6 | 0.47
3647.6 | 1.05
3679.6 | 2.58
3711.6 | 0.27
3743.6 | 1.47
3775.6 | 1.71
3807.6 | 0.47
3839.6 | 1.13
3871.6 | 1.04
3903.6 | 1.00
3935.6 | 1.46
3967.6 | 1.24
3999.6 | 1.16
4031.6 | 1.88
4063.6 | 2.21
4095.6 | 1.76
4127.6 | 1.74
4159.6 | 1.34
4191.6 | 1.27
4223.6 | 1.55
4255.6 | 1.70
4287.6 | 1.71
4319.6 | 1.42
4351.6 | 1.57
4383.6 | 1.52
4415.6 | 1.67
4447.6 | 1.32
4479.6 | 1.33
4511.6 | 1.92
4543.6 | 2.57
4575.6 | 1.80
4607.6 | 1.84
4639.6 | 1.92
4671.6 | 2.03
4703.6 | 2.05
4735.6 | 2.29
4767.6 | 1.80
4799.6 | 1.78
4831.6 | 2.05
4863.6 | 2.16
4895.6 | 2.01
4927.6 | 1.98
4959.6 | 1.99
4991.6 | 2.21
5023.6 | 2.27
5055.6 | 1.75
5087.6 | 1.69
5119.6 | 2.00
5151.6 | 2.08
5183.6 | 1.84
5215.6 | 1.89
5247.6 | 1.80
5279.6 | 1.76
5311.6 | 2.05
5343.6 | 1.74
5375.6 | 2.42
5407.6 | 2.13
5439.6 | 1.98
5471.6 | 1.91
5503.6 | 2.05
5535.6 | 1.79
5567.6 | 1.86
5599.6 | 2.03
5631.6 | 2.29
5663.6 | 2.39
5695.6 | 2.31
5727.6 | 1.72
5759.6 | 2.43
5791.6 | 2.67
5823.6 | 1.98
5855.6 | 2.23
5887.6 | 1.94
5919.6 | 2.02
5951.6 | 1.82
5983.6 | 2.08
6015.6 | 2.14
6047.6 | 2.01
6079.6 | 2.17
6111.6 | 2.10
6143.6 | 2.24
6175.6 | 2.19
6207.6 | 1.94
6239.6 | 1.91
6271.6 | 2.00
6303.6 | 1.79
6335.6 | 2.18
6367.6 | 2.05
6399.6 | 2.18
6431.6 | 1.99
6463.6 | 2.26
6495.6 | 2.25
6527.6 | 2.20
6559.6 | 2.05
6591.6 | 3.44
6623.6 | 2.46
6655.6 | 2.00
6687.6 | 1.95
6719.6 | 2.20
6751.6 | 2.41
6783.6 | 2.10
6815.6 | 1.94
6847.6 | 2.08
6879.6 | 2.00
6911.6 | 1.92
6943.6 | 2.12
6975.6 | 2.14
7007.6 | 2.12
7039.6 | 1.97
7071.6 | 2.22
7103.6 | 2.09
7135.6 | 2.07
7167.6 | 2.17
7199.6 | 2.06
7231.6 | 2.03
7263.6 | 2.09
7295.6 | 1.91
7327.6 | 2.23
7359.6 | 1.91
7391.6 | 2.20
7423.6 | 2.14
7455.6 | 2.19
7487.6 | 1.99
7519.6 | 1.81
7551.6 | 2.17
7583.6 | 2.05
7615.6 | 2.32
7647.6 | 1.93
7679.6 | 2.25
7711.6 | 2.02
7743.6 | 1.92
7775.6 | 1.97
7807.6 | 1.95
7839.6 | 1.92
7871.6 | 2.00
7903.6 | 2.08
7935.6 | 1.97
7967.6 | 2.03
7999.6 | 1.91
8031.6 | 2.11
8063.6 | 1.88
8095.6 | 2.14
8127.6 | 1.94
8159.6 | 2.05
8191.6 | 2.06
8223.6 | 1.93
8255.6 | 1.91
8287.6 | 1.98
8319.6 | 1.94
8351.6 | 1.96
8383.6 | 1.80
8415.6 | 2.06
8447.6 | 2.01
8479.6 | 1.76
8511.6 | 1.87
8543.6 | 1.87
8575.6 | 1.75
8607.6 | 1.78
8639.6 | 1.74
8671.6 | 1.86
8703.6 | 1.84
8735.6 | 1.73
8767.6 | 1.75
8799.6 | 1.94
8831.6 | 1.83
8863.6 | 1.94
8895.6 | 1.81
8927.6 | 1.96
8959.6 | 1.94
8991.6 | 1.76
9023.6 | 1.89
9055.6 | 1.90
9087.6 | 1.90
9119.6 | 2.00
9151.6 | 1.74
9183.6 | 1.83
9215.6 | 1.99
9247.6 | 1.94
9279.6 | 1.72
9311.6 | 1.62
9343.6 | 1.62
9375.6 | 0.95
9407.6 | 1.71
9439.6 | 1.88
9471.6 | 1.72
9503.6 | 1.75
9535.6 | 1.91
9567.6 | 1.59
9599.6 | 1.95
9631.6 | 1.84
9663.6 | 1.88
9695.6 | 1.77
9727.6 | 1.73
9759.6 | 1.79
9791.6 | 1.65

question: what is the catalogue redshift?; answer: 0.01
